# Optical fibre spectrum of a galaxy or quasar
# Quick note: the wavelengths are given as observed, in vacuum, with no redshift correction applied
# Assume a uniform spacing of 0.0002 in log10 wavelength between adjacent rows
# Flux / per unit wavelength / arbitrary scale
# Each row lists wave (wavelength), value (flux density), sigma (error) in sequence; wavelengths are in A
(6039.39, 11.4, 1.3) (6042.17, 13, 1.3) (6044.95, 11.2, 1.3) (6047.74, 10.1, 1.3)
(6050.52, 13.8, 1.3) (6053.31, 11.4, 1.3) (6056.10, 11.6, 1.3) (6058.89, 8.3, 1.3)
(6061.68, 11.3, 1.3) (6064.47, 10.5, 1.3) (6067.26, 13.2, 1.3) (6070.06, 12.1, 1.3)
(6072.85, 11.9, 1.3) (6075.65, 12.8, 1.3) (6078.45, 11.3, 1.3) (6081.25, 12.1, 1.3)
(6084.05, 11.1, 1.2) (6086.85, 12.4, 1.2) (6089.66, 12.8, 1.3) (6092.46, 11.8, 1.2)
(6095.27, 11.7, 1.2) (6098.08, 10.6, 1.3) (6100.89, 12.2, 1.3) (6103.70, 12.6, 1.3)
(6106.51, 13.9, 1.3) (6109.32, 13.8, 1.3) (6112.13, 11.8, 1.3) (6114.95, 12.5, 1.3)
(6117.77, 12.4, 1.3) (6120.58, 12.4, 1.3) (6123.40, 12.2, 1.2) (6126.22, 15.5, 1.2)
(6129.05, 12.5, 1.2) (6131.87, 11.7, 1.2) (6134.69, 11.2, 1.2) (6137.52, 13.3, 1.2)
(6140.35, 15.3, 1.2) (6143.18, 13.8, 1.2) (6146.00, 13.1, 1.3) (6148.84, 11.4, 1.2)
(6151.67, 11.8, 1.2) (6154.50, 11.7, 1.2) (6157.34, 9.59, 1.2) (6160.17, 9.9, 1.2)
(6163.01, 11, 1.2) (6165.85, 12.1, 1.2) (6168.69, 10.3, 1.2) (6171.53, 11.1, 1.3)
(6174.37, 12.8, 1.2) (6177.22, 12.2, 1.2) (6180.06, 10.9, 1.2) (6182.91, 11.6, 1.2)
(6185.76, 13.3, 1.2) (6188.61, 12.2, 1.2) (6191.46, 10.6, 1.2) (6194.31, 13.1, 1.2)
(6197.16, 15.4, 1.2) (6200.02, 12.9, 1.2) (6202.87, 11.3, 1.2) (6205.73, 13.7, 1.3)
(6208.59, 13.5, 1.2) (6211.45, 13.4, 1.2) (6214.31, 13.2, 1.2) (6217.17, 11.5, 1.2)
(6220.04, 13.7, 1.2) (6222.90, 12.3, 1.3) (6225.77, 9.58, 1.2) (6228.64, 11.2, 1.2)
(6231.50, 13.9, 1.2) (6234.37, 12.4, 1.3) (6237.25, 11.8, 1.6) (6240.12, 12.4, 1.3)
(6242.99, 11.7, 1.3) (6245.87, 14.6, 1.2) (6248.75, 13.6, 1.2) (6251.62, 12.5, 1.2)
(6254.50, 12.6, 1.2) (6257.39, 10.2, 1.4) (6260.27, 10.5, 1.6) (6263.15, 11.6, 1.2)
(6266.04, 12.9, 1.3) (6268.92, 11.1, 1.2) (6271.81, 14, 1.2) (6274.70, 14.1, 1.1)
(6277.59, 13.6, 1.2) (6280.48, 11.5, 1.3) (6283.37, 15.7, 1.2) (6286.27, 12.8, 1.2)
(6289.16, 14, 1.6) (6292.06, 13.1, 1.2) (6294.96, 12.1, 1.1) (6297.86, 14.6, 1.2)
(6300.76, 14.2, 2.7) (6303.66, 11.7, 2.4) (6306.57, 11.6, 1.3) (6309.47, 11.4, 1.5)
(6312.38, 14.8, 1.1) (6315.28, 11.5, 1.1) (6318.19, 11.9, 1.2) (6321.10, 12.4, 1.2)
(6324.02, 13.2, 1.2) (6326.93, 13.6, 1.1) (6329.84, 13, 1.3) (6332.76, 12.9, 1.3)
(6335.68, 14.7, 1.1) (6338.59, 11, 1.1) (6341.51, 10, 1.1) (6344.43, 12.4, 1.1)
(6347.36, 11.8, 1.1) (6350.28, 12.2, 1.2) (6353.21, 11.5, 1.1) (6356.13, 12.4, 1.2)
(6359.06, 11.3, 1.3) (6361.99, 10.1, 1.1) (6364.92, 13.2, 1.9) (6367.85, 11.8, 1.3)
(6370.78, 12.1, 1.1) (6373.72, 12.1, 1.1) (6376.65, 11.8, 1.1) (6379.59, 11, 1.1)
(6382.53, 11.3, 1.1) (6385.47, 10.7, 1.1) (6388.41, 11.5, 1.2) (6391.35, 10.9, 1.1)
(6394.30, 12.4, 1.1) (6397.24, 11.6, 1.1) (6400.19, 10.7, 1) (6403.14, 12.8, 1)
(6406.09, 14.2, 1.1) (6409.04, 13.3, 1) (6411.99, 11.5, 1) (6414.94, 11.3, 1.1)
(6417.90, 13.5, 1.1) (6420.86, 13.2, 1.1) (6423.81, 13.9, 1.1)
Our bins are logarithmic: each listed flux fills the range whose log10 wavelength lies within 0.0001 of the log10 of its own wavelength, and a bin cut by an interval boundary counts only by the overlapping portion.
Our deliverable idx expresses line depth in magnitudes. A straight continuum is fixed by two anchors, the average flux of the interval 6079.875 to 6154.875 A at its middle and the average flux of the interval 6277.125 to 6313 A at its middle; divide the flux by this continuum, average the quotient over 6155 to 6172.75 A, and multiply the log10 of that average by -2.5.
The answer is 0.18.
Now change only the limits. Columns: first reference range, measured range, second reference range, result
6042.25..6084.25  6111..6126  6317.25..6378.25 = -0.08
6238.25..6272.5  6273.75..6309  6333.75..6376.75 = -0.09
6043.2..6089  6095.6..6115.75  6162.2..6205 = -0.06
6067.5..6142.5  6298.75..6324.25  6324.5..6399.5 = -0.05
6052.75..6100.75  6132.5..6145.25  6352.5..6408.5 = -0.14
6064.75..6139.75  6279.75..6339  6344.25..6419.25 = -0.08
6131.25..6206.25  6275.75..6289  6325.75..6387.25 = -0.13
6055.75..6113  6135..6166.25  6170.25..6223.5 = 0.02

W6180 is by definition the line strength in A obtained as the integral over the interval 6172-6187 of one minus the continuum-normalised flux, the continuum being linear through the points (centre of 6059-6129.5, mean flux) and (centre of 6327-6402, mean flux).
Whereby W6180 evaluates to 0.0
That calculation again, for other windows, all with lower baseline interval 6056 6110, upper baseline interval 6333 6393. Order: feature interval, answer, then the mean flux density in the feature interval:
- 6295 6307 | -1.3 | 13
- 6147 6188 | 1.4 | 11.4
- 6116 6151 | -3.0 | 12.9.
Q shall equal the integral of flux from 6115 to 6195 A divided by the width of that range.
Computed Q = 12.1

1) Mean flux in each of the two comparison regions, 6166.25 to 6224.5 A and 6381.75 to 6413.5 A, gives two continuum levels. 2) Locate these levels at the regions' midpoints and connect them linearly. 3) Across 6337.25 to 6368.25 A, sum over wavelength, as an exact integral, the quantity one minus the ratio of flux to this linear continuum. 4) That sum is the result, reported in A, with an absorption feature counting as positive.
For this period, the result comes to 1.1 A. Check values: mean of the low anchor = 12.4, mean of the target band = 11.6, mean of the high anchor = 11.9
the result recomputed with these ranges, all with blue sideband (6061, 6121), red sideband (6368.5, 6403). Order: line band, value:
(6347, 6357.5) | -0.4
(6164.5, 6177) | 0.4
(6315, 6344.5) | -2.1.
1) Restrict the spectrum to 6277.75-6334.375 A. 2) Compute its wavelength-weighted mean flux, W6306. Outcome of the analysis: 13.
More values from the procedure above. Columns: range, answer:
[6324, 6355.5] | 12.4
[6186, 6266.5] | 12.4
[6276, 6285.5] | 13.5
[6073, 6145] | 12.5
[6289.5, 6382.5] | 12.3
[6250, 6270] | 11.7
